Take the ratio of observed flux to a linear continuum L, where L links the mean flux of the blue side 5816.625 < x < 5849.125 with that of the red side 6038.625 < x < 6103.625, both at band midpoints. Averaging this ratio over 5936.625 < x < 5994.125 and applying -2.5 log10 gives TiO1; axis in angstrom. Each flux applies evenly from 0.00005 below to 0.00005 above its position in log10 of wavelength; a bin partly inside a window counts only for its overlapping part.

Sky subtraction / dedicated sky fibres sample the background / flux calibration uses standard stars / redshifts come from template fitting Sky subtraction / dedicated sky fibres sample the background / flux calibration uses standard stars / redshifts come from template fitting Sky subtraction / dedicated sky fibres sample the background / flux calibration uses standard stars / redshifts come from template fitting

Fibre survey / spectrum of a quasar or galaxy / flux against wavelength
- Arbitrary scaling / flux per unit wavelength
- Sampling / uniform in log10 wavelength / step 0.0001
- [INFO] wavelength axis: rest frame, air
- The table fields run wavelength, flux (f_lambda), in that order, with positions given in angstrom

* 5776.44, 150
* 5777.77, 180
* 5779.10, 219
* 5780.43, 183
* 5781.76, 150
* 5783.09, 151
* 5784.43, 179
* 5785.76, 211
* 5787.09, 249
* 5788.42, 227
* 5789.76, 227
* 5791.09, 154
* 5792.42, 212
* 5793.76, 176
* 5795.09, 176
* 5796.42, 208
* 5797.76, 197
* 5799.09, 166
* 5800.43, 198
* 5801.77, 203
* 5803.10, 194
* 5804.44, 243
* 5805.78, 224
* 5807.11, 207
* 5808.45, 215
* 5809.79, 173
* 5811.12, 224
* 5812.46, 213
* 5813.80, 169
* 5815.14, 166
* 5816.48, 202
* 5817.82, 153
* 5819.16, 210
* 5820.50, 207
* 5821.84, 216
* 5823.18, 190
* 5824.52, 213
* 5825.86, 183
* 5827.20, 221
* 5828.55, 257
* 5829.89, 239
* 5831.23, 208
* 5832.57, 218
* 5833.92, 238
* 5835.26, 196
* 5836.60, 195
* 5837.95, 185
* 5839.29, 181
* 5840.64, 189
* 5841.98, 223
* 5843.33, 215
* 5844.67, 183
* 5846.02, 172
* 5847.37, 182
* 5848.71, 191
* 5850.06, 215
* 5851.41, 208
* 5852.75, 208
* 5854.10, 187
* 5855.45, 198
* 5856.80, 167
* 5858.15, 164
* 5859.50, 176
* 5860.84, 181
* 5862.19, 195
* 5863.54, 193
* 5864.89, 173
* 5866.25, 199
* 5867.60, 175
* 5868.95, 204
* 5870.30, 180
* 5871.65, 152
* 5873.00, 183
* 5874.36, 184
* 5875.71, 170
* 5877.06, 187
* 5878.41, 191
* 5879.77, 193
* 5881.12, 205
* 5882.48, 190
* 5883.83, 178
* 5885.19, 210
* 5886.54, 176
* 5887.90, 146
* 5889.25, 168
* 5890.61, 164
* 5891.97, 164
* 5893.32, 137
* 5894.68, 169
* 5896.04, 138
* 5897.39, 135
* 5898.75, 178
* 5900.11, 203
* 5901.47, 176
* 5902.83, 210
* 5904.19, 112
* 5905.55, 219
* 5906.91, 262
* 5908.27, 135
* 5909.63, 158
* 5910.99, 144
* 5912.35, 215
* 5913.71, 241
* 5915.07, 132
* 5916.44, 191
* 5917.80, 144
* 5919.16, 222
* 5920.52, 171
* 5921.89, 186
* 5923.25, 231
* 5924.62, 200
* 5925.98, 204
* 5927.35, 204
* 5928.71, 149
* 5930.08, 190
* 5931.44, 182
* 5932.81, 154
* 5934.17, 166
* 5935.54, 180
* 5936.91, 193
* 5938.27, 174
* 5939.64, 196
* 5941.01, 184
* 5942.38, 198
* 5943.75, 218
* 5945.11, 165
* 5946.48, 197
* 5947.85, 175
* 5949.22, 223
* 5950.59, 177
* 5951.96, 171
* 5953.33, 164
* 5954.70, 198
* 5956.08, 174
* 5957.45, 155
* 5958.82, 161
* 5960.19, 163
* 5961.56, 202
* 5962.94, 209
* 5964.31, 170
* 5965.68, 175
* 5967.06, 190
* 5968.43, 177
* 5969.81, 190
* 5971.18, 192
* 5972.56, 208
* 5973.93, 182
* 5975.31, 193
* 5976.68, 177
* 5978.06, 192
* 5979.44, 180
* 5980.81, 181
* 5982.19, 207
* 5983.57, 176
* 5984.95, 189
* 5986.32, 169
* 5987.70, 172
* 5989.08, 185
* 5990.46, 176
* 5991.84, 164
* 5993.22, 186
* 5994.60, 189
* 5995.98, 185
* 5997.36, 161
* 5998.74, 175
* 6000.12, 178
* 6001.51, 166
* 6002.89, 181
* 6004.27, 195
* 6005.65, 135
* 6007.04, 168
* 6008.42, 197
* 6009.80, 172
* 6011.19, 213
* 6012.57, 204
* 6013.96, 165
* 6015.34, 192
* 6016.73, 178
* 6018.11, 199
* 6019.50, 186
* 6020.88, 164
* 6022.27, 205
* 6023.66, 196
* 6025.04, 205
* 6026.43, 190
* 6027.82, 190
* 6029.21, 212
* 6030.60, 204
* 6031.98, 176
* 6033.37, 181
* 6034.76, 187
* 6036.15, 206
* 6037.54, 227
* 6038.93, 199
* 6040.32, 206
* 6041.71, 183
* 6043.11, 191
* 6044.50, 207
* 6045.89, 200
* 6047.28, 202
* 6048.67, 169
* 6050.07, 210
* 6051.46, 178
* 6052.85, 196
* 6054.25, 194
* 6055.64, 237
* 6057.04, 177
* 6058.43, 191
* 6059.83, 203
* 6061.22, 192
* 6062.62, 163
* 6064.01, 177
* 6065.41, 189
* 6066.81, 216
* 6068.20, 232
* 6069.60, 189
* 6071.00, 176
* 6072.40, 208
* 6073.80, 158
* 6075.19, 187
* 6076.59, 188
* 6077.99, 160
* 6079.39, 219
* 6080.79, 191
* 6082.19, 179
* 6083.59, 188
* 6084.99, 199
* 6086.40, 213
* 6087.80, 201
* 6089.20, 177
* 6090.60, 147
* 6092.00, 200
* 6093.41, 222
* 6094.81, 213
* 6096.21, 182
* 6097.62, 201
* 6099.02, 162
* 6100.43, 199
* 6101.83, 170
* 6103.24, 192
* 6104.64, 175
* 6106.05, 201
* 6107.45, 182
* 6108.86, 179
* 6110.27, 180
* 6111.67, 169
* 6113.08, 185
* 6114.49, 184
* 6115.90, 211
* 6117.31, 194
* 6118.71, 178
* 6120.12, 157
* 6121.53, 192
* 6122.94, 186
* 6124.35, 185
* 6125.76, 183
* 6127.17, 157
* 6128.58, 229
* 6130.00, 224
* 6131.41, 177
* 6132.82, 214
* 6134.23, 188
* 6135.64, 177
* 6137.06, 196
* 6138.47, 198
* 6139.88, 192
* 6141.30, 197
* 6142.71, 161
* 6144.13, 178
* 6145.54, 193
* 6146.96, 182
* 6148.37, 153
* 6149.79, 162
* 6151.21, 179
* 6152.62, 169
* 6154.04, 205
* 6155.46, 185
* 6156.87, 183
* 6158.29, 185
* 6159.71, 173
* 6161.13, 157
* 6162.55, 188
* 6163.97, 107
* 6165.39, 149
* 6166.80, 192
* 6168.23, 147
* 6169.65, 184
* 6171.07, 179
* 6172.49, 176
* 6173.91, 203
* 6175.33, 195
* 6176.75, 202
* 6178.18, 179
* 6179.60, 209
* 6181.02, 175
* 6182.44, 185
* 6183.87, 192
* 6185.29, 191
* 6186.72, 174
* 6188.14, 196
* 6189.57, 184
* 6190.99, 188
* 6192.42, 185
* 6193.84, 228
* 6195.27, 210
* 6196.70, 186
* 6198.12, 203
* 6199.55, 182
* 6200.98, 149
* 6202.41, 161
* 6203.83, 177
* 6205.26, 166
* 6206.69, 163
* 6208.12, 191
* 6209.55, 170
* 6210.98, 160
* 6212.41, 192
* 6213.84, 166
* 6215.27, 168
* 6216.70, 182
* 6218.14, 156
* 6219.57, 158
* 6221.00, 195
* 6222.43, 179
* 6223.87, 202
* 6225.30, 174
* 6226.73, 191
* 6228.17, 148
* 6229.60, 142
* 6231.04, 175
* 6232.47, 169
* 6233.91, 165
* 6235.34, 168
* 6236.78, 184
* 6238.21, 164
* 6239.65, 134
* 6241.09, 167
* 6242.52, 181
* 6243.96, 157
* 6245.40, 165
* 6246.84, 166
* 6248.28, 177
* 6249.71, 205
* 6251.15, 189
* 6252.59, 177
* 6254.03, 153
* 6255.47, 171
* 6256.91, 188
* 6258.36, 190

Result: 0.07 mag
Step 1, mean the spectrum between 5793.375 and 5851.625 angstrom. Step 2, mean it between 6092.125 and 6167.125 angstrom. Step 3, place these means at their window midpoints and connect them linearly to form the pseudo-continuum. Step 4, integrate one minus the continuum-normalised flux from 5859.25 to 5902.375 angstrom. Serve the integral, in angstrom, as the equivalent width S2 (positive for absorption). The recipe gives 4.4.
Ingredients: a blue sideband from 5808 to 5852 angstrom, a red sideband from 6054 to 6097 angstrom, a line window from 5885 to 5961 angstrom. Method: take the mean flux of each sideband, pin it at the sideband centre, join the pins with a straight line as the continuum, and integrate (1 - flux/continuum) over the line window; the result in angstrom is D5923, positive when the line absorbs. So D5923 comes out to 7.2 angstrom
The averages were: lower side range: 201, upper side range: 193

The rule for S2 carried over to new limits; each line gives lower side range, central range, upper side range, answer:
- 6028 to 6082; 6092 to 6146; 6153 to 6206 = -0.2 angstrom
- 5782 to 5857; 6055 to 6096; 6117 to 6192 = -1.3 angstrom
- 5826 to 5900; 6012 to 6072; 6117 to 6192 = -3.1 angstrom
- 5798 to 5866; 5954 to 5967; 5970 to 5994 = 0.5 angstrom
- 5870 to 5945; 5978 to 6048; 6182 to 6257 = -3.1 angstrom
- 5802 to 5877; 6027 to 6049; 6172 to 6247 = -1.2 angstrom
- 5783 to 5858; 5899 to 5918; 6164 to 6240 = 1.2 angstrom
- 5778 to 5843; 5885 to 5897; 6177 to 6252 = 2.2 angstrom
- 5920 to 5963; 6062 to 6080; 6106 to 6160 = -0.4 angstrom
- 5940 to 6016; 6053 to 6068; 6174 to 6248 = -1.2 angstrom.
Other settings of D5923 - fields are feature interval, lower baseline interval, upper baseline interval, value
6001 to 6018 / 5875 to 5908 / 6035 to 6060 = 1.1 angstrom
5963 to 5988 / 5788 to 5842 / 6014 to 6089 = 1.4 angstrom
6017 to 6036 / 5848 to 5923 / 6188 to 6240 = -1.4 angstrom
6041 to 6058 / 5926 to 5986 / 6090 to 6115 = -0.9 angstrom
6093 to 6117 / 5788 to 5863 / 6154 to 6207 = -0.4 angstrom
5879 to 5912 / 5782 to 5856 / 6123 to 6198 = 3.8 angstrom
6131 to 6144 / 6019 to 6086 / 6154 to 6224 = -0.3 angstrom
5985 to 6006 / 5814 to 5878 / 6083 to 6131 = 1.7 angstrom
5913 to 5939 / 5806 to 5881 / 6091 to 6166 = 0.9 angstrom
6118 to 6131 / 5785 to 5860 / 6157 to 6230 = -0.4 angstrom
